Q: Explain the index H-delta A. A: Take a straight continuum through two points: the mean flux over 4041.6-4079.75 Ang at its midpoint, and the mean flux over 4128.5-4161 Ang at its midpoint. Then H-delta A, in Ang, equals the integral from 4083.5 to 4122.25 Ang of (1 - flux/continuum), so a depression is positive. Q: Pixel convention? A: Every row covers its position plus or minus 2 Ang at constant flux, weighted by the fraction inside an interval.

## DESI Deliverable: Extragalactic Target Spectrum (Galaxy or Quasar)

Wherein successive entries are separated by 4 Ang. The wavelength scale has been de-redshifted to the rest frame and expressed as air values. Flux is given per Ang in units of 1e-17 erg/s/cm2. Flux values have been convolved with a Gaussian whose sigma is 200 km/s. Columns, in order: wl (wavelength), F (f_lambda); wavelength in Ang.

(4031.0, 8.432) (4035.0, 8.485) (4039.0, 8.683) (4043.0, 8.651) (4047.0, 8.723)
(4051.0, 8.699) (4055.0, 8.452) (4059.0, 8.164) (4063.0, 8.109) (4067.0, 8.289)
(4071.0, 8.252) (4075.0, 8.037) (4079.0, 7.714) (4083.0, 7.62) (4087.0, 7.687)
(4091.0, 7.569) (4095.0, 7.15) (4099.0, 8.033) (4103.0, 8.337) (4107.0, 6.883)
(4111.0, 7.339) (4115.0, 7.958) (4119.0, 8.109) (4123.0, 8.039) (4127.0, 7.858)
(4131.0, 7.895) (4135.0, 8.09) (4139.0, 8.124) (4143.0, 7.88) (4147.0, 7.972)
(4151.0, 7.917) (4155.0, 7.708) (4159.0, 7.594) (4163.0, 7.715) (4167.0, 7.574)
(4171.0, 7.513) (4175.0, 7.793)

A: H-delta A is 2.0 Ang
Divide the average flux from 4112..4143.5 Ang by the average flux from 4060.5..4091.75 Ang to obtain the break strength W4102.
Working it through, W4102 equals 1.01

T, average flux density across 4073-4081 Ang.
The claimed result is 7.88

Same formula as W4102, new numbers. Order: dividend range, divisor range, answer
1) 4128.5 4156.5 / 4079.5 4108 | 1.04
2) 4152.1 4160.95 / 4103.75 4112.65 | 1.06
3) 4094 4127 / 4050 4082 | 0.95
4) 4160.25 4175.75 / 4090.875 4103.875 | 0.98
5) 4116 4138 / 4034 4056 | 0.93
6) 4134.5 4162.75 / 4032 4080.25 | 0.94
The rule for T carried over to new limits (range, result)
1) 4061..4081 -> 8.08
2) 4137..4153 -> 7.97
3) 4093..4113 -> 7.55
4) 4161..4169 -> 7.64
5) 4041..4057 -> 8.63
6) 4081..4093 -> 7.63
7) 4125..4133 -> 7.88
